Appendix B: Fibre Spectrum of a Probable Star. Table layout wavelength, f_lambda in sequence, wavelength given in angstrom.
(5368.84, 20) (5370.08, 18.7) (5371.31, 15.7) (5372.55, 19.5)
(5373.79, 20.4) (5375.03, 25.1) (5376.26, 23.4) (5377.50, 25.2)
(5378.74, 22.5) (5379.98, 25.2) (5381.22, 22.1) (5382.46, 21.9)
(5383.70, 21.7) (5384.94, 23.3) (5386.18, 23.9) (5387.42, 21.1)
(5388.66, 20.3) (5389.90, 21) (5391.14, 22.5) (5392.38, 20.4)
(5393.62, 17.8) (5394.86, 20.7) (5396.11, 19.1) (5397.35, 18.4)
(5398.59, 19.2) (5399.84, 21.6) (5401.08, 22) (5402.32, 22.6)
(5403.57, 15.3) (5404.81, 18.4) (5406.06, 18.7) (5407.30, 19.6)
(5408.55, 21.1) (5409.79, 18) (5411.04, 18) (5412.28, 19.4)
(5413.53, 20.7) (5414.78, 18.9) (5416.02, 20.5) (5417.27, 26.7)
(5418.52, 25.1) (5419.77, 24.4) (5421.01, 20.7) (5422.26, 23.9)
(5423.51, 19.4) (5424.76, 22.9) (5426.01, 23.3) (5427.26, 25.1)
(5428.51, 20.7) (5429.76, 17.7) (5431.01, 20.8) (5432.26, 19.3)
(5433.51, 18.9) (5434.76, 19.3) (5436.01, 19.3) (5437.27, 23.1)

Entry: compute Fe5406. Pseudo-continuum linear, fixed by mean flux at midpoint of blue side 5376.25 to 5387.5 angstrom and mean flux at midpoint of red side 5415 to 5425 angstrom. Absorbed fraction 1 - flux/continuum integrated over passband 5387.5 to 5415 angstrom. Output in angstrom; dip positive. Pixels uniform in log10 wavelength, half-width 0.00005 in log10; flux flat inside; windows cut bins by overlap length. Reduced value 3.8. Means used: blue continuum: 23.1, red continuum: 22.8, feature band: 19.8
